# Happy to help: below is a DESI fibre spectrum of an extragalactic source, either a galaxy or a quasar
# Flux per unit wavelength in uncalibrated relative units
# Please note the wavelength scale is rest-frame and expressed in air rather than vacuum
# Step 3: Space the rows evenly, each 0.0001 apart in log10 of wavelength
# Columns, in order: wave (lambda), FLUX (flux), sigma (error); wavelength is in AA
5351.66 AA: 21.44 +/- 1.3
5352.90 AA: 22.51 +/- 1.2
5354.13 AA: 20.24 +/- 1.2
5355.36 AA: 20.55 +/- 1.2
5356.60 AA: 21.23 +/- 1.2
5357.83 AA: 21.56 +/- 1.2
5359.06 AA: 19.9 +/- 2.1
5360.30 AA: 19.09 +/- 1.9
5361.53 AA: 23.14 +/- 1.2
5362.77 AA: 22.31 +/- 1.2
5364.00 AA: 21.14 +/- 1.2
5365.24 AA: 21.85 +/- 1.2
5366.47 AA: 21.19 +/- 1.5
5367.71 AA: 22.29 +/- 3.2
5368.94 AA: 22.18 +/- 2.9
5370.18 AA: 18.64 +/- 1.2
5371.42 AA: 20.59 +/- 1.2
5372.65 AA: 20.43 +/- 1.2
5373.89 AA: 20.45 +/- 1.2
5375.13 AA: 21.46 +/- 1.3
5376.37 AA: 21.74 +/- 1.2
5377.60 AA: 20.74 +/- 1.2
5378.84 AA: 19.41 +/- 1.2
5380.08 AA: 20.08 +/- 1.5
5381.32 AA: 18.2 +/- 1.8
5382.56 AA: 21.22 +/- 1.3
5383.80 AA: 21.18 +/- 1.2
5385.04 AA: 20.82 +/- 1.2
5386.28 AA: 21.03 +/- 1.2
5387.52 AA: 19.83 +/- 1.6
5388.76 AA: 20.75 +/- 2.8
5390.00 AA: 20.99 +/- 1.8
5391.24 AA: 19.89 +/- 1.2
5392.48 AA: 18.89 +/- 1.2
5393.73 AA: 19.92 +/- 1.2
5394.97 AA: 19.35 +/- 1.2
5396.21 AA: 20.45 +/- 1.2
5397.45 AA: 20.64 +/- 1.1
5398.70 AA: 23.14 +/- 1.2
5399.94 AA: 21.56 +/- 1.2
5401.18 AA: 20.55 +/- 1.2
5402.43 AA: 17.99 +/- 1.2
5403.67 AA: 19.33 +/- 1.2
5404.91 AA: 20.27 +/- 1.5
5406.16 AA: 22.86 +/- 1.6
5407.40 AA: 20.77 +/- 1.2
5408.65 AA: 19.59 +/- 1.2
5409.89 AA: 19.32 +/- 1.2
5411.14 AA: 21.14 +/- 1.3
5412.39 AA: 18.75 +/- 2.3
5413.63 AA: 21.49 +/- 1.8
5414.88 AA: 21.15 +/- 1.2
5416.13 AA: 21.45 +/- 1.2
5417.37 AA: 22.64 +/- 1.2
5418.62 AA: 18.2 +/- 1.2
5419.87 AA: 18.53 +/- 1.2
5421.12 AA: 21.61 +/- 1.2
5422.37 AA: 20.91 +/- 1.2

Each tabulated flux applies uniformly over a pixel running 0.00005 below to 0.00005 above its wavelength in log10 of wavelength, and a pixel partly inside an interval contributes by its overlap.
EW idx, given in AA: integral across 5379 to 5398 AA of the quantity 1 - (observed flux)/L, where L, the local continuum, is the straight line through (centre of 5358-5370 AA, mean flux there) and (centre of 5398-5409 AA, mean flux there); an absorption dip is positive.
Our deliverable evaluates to 0.7 AA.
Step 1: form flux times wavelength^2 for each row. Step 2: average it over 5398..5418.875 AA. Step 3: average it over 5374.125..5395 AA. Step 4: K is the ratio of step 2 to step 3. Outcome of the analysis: 1.02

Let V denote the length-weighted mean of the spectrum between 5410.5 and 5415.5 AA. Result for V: 20.6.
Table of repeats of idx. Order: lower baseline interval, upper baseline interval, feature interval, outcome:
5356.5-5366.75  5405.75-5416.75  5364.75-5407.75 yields 0.82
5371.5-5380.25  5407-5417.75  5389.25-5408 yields 0.19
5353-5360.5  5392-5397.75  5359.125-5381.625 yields -0.54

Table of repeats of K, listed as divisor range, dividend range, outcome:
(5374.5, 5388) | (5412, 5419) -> 1.03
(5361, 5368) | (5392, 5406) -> 0.94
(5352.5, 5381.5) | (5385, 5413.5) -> 0.99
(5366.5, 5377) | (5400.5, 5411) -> 0.97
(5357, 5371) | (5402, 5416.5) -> 0.98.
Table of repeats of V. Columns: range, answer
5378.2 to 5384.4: 20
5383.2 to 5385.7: 21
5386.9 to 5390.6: 20.5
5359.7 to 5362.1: 21.1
